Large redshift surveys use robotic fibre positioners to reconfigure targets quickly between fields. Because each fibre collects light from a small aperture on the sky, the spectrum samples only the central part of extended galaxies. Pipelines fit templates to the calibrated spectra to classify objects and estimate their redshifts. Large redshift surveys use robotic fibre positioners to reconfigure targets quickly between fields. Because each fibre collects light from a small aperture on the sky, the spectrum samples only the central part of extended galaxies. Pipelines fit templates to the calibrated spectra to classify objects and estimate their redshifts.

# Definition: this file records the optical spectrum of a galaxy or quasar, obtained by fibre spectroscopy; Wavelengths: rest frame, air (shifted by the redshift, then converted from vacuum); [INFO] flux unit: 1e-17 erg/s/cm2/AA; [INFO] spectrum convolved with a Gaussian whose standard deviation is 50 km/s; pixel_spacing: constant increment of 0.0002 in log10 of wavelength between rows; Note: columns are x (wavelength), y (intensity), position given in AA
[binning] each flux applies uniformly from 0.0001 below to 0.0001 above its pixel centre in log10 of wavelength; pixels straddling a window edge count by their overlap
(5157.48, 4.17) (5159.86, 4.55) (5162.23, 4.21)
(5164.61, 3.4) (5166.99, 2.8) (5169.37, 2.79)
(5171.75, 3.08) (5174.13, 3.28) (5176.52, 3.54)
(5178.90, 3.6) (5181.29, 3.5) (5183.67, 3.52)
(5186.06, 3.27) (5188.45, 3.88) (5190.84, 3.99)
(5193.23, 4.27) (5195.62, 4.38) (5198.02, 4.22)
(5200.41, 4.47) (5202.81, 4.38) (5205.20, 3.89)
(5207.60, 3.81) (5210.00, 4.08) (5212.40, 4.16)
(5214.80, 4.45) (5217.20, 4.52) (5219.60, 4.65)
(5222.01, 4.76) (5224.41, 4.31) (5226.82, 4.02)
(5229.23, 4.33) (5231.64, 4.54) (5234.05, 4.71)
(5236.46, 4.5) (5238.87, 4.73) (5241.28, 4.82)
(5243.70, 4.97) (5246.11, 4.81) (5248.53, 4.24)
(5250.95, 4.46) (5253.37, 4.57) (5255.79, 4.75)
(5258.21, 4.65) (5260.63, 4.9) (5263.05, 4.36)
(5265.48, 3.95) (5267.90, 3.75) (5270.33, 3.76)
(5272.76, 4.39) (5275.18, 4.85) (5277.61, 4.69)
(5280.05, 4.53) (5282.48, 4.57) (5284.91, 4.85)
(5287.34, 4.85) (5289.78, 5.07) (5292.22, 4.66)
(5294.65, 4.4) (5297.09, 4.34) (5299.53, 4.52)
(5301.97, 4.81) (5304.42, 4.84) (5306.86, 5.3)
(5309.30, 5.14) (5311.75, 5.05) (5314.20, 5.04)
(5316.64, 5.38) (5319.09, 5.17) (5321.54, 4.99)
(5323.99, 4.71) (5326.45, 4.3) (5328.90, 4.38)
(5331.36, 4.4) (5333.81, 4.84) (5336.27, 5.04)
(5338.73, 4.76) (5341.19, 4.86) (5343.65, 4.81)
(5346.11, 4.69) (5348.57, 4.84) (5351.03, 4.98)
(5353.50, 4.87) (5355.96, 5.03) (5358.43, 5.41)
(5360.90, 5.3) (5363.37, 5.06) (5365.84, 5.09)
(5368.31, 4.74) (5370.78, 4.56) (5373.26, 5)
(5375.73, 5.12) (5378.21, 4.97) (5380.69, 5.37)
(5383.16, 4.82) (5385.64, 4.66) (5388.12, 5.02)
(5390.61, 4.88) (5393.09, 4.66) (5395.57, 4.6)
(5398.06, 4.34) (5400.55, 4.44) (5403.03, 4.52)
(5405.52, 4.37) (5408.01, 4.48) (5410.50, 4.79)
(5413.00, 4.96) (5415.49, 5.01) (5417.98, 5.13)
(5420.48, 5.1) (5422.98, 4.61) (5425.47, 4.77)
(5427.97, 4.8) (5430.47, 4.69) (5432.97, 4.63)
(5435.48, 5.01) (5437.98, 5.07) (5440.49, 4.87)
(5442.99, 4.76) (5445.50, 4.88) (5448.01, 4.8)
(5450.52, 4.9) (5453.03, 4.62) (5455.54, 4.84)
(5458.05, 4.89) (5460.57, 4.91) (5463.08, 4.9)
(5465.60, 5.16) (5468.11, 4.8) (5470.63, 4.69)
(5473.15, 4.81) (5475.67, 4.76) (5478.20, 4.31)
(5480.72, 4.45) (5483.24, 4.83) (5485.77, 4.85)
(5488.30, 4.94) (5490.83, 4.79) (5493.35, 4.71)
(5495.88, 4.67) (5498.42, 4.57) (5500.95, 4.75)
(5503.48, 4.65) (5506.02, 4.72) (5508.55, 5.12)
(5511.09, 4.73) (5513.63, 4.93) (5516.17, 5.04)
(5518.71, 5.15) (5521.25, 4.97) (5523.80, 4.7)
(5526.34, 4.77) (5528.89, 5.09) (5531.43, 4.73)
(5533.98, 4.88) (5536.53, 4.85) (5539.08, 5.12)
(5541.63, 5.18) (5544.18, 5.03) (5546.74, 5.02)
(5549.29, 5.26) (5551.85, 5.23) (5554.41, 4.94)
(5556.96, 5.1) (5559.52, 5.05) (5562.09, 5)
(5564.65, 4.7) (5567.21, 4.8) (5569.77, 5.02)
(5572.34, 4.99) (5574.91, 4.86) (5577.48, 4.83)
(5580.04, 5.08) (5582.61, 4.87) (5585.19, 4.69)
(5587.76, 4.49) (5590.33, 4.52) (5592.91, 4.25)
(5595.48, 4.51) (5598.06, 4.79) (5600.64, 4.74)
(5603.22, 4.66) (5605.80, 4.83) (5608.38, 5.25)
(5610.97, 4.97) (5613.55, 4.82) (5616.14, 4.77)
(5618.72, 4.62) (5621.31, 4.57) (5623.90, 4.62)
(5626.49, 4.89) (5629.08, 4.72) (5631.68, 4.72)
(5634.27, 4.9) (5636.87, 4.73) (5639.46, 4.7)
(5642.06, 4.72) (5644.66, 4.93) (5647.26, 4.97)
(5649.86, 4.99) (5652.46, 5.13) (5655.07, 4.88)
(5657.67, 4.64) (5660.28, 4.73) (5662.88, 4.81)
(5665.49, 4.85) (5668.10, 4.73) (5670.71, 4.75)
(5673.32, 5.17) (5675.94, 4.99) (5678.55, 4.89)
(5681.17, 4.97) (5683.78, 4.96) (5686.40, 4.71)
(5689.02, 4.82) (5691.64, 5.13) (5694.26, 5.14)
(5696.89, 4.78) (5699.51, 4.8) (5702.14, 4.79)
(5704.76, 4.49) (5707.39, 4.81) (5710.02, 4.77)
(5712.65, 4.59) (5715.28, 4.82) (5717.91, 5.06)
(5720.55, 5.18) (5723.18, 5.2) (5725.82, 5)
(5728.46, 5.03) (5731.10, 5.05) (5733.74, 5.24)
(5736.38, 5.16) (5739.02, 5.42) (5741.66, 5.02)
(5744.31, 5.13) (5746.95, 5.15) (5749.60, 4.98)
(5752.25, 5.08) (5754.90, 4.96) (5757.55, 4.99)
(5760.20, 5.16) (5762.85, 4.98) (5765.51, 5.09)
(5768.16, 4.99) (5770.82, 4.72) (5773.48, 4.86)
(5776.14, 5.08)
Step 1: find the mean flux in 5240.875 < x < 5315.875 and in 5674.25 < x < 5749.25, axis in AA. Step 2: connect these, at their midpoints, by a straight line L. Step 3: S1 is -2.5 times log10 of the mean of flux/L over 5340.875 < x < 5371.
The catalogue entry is -0.06 mag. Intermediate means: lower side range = 4.64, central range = 4.96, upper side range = 4.97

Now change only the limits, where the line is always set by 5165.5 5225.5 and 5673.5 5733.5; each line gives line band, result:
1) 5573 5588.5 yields -0.034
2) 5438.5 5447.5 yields -0.107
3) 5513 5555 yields -0.094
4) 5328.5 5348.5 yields -0.135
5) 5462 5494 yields -0.071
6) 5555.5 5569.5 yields -0.069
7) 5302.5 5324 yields -0.223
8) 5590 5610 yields 0.002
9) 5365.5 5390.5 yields -0.156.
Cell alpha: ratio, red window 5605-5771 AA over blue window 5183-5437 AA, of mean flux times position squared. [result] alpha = 1.2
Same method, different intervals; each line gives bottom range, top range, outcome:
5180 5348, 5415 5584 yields 1.18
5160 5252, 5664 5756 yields 1.46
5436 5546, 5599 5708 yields 1.06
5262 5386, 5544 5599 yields 1.11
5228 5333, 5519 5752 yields 1.20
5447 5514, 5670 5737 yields 1.12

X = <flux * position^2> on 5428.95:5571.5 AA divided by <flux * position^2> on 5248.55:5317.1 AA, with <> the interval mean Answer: 1.1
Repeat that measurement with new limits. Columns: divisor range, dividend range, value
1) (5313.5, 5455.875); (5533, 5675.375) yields 1.09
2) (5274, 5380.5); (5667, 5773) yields 1.18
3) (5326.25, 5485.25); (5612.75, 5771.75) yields 1.13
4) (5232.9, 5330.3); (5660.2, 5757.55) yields 1.24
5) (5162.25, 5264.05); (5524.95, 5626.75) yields 1.34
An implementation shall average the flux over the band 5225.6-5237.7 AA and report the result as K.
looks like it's 4.42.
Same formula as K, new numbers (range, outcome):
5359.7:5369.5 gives 5.05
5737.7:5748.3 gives 5.18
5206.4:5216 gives 4.12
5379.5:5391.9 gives 4.95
